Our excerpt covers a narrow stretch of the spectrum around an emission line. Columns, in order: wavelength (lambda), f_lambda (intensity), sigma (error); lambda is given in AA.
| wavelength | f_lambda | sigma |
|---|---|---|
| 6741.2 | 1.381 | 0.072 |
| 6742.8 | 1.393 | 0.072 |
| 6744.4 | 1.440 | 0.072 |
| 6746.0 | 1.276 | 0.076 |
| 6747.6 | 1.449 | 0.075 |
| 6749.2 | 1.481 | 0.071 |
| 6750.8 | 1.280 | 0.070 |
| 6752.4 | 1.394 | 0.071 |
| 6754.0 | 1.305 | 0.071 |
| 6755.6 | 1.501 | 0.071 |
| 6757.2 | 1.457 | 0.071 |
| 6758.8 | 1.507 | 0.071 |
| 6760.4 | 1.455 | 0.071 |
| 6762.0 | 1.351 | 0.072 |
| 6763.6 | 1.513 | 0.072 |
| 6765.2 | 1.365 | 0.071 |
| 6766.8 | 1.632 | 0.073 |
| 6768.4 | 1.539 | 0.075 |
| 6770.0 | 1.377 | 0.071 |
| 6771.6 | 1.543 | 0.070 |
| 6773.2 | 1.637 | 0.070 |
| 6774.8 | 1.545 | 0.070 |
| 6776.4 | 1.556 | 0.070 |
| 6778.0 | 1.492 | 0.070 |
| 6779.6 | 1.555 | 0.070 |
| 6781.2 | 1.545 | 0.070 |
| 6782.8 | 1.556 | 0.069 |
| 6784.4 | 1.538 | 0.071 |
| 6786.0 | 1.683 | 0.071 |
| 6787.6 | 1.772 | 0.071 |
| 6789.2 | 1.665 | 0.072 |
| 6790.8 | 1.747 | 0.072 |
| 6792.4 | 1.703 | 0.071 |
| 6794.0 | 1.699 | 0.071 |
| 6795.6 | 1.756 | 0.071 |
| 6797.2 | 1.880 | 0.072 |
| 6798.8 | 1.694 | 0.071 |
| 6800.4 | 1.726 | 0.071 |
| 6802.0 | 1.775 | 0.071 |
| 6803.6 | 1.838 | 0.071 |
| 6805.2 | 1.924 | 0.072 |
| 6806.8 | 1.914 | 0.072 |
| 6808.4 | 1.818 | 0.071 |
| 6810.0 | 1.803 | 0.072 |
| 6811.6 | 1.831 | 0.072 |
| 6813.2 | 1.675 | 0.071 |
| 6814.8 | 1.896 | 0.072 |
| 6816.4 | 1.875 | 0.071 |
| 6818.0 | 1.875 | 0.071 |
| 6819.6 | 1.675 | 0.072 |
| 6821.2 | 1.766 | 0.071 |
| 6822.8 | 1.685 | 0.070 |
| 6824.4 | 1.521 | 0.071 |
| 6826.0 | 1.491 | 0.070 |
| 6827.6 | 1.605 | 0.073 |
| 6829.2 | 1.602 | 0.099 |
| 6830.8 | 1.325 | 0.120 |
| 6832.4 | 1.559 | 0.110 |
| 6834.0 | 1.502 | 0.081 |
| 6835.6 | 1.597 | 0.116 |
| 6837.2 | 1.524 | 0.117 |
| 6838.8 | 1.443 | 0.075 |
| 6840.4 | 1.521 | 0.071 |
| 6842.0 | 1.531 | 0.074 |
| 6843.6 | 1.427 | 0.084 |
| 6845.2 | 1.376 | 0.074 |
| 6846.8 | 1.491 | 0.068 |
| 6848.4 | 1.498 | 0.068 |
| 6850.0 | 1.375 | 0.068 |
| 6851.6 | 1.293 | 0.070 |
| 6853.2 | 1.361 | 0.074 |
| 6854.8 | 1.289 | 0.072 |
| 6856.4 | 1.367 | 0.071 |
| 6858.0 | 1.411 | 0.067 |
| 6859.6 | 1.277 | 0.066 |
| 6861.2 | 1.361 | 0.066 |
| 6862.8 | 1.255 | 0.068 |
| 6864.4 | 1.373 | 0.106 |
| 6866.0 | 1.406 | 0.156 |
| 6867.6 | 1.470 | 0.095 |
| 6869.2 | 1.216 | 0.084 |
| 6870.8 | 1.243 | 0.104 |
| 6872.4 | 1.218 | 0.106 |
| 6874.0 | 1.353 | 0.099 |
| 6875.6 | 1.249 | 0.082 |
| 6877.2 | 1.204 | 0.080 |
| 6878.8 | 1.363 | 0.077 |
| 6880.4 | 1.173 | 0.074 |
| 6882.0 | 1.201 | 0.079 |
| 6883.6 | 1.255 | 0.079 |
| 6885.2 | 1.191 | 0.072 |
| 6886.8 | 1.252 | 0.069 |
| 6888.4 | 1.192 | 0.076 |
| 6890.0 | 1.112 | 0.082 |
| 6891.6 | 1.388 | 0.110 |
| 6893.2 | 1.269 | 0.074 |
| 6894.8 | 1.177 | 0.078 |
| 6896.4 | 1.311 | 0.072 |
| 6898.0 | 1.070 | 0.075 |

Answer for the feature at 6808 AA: C IV 1549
